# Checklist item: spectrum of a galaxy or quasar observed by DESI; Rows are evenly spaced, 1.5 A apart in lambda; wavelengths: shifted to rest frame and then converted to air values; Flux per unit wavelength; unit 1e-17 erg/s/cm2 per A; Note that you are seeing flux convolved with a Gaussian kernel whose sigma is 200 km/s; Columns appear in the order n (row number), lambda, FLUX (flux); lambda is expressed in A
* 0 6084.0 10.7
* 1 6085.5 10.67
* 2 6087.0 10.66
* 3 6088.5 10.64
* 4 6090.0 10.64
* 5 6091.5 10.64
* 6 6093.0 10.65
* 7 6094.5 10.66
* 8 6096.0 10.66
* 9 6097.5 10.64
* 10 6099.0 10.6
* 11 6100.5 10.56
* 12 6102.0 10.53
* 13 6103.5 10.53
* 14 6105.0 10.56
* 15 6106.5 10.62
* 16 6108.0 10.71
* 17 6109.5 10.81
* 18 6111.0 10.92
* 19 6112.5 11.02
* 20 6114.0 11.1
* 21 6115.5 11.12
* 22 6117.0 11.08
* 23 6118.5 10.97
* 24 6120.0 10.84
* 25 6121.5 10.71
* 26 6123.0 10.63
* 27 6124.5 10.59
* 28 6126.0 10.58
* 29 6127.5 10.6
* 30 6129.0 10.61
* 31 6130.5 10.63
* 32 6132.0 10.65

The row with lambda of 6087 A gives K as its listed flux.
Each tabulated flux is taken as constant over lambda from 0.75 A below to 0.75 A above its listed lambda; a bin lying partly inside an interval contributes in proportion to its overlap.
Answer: 10.66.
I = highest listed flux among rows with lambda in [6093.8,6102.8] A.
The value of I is 10.66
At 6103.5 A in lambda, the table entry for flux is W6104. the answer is 10.53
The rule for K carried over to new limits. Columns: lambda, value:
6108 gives 10.71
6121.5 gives 10.71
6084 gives 10.7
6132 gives 10.65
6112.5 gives 11.02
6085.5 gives 10.67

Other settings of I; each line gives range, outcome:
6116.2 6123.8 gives 11.08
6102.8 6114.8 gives 11.1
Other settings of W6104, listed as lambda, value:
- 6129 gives 10.61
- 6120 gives 10.84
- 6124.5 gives 10.59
